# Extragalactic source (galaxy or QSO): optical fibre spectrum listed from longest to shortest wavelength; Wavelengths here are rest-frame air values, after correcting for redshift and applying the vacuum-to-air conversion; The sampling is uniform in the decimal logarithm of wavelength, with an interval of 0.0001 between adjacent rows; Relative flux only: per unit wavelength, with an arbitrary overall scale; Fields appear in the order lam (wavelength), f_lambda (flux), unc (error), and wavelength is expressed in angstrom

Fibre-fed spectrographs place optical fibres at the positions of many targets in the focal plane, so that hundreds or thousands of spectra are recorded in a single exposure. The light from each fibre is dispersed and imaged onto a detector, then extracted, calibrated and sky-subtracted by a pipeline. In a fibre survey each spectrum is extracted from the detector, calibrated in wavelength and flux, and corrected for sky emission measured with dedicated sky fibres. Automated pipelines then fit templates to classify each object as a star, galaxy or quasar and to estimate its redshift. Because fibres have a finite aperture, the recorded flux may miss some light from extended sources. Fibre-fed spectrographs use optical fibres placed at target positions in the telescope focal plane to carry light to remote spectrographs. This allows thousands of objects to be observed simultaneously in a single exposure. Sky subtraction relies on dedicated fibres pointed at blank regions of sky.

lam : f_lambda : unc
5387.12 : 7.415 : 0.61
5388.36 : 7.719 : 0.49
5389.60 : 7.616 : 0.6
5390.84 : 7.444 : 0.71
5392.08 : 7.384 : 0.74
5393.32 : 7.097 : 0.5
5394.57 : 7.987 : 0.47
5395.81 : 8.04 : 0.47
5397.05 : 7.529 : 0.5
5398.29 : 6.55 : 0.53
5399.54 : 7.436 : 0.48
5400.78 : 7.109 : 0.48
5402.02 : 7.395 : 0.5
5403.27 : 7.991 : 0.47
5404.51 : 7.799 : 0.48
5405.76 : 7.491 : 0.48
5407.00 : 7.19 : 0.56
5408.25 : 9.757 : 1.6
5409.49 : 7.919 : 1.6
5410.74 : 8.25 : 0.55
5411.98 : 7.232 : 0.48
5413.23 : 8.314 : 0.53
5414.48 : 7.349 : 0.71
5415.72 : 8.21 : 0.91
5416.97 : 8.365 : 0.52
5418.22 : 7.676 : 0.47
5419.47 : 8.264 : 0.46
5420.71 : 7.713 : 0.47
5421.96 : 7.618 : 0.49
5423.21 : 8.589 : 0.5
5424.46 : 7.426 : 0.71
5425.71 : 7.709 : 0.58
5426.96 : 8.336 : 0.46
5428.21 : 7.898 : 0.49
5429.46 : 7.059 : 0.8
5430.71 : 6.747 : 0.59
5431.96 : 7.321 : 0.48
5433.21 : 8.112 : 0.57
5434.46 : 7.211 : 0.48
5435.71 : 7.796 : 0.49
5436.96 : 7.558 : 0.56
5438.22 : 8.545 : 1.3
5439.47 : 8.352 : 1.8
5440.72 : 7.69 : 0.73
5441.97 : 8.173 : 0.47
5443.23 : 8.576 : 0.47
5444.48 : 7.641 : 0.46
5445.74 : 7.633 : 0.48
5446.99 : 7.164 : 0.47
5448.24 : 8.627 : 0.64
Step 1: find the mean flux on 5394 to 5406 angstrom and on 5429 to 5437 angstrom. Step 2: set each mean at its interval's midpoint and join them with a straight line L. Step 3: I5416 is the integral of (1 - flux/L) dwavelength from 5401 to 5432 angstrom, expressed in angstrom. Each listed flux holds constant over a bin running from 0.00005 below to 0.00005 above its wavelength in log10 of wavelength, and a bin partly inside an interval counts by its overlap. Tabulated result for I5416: -1.5 angstrom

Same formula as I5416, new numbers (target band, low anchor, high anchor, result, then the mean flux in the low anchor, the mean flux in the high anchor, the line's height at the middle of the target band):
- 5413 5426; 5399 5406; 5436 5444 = -0.2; 7.54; 8.12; 7.8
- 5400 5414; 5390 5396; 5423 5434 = -0.5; 7.56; 7.65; 7.59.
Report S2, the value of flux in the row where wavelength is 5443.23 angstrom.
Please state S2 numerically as 8.576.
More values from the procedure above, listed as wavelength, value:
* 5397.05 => 7.529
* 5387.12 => 7.415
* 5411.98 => 7.232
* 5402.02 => 7.395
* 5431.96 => 7.321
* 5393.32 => 7.097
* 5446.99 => 7.164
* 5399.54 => 7.436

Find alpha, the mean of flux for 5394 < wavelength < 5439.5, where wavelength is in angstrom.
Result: 7.77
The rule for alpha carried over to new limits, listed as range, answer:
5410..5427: 7.92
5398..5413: 7.72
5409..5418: 7.93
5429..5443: 7.72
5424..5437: 7.57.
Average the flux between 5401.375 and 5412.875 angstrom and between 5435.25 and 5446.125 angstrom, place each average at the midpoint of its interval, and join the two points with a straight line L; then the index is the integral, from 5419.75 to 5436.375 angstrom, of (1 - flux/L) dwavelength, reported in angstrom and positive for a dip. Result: 0.6 angstrom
